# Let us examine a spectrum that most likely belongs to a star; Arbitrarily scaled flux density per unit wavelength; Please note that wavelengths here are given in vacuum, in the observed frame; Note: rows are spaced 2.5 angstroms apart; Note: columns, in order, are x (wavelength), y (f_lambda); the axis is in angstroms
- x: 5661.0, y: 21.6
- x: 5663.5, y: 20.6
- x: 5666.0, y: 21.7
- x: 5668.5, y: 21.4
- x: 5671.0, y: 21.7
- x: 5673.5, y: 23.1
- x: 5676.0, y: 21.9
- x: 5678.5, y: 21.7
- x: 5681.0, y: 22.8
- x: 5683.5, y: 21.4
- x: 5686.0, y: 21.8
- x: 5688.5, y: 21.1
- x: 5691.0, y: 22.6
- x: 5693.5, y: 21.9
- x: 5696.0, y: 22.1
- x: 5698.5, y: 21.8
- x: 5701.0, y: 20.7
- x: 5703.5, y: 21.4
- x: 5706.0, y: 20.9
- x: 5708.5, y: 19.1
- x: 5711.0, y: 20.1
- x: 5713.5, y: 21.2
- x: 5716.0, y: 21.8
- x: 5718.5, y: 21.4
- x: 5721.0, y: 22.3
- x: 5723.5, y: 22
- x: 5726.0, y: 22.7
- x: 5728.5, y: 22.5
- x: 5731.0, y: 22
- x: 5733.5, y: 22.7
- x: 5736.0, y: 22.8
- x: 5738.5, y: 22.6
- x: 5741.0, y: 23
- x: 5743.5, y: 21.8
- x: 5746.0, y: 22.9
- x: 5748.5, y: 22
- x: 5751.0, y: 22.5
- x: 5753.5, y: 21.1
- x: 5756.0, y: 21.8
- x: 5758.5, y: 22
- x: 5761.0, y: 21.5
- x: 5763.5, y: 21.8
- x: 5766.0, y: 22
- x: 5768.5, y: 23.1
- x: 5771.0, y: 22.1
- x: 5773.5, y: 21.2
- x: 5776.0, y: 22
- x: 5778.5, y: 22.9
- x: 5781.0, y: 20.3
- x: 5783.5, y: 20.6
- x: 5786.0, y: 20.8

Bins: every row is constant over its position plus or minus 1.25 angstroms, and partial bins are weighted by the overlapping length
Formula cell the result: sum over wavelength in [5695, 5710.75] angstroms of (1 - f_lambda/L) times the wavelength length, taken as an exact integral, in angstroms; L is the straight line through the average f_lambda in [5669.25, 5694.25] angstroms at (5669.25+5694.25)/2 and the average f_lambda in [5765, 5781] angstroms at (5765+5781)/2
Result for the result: 0.8 angstroms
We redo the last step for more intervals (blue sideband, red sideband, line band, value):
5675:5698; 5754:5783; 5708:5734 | 0.26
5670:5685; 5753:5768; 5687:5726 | 1.05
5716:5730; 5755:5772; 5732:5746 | -0.31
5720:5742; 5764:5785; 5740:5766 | 0.12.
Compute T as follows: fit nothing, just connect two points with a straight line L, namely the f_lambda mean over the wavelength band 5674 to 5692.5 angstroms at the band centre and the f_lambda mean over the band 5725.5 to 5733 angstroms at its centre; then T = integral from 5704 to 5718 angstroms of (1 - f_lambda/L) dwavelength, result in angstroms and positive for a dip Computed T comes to 1.0 angstroms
